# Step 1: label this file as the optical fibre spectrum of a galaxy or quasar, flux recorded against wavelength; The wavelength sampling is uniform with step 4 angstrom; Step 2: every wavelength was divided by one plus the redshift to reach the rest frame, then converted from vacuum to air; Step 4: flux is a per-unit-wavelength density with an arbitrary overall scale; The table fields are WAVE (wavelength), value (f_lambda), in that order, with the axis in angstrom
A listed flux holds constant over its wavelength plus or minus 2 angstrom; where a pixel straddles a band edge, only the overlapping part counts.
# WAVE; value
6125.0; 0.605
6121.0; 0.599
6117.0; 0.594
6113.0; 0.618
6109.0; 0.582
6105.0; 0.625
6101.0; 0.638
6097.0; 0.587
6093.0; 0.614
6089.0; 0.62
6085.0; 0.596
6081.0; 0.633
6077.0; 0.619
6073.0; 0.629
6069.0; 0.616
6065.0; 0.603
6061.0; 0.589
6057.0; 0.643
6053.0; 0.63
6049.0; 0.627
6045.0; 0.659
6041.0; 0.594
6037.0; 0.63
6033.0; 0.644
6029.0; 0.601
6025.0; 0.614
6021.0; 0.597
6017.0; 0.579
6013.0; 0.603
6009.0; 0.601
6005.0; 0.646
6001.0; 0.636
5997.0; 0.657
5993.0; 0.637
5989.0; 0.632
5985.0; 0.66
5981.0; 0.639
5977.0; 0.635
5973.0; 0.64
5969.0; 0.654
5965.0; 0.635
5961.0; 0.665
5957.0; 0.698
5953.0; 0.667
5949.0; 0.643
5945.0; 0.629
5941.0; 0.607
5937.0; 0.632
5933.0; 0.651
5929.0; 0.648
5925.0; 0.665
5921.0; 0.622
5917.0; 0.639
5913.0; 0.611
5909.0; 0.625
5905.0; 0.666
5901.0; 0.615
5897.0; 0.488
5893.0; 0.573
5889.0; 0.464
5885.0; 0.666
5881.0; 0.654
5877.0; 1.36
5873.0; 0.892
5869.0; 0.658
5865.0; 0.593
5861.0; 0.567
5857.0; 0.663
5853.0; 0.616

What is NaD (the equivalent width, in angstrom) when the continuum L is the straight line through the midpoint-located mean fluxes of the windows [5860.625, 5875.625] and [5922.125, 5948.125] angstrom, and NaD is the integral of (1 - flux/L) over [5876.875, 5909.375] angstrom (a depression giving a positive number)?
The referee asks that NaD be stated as 2.2 angstrom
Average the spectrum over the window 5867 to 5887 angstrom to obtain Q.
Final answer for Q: 0.846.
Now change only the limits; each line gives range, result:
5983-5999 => 0.647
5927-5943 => 0.634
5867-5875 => 0.775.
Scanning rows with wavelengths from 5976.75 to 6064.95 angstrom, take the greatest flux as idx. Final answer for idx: 0.66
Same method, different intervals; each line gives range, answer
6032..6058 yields 0.659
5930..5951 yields 0.651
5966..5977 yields 0.654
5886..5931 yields 0.666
